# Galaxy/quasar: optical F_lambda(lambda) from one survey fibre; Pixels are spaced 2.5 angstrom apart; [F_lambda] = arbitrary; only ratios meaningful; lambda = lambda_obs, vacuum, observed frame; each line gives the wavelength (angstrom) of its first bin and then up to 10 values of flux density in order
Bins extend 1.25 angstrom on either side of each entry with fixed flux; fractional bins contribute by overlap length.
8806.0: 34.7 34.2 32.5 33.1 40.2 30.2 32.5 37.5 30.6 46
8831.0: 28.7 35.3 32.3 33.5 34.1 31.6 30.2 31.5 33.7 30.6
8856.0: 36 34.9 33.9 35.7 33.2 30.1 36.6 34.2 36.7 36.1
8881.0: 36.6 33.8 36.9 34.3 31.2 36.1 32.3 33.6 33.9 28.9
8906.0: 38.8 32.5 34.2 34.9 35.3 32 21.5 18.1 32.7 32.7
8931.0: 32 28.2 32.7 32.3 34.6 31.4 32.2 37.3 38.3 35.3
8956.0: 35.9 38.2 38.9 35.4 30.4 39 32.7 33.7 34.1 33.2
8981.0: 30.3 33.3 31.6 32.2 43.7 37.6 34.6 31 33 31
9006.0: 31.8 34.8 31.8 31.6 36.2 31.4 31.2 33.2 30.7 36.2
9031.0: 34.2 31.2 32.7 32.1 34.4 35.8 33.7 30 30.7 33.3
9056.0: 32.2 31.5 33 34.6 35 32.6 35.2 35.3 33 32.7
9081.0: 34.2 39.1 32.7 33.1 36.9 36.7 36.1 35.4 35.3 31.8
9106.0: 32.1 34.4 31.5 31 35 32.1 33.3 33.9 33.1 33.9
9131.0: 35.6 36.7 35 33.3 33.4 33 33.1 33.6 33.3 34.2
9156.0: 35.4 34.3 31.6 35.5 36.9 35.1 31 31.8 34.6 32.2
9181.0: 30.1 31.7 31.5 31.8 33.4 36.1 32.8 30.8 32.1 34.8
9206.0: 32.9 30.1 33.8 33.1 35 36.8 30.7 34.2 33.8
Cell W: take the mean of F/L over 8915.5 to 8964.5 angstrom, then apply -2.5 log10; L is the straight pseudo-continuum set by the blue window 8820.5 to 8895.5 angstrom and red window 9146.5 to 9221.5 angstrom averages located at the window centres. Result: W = 0.04 mag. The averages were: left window 34.1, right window 33.3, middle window 32.7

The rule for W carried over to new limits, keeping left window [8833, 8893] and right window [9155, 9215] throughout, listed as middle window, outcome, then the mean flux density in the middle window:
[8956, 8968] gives -0.07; 35.9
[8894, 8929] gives 0.07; 31.6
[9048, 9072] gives 0.02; 32.9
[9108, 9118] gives 0.01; 32.8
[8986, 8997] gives -0.09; 36.5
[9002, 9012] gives 0.04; 32.4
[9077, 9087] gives -0.04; 34.7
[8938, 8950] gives 0.00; 33.7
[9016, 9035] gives 0.02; 32.8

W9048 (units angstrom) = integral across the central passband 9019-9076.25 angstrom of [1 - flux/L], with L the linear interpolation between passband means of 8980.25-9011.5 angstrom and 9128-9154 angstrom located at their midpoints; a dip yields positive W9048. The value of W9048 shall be 1.2 angstrom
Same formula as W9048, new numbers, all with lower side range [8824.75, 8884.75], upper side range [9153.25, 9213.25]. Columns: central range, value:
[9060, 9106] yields -1.62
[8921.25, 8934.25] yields 2.15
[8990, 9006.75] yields -0.51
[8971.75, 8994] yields -0.41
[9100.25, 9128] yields 0.21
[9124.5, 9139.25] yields -0.62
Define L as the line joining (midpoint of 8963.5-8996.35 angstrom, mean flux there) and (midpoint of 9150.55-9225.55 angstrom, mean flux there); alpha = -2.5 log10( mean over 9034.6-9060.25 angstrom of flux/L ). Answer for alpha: 0.04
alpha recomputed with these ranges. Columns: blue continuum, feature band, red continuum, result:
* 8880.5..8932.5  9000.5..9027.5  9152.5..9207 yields 0.01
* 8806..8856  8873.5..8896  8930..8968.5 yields -0.03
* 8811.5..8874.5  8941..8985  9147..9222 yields -0.03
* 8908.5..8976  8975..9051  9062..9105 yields 0.02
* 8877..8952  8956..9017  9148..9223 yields -0.04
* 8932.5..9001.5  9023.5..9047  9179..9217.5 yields 0.01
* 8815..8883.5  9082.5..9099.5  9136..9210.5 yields -0.07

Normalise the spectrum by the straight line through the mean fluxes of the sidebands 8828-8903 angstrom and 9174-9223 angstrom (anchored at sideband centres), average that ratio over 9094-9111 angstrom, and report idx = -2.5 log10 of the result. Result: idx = -0.03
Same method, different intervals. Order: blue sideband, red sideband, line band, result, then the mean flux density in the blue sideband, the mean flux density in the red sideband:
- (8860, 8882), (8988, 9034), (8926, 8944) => 0.072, 34.8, 33.6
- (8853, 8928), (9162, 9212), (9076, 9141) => -0.037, 33.2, 32.9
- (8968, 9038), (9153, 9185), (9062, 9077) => -0.028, 33.4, 33.4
